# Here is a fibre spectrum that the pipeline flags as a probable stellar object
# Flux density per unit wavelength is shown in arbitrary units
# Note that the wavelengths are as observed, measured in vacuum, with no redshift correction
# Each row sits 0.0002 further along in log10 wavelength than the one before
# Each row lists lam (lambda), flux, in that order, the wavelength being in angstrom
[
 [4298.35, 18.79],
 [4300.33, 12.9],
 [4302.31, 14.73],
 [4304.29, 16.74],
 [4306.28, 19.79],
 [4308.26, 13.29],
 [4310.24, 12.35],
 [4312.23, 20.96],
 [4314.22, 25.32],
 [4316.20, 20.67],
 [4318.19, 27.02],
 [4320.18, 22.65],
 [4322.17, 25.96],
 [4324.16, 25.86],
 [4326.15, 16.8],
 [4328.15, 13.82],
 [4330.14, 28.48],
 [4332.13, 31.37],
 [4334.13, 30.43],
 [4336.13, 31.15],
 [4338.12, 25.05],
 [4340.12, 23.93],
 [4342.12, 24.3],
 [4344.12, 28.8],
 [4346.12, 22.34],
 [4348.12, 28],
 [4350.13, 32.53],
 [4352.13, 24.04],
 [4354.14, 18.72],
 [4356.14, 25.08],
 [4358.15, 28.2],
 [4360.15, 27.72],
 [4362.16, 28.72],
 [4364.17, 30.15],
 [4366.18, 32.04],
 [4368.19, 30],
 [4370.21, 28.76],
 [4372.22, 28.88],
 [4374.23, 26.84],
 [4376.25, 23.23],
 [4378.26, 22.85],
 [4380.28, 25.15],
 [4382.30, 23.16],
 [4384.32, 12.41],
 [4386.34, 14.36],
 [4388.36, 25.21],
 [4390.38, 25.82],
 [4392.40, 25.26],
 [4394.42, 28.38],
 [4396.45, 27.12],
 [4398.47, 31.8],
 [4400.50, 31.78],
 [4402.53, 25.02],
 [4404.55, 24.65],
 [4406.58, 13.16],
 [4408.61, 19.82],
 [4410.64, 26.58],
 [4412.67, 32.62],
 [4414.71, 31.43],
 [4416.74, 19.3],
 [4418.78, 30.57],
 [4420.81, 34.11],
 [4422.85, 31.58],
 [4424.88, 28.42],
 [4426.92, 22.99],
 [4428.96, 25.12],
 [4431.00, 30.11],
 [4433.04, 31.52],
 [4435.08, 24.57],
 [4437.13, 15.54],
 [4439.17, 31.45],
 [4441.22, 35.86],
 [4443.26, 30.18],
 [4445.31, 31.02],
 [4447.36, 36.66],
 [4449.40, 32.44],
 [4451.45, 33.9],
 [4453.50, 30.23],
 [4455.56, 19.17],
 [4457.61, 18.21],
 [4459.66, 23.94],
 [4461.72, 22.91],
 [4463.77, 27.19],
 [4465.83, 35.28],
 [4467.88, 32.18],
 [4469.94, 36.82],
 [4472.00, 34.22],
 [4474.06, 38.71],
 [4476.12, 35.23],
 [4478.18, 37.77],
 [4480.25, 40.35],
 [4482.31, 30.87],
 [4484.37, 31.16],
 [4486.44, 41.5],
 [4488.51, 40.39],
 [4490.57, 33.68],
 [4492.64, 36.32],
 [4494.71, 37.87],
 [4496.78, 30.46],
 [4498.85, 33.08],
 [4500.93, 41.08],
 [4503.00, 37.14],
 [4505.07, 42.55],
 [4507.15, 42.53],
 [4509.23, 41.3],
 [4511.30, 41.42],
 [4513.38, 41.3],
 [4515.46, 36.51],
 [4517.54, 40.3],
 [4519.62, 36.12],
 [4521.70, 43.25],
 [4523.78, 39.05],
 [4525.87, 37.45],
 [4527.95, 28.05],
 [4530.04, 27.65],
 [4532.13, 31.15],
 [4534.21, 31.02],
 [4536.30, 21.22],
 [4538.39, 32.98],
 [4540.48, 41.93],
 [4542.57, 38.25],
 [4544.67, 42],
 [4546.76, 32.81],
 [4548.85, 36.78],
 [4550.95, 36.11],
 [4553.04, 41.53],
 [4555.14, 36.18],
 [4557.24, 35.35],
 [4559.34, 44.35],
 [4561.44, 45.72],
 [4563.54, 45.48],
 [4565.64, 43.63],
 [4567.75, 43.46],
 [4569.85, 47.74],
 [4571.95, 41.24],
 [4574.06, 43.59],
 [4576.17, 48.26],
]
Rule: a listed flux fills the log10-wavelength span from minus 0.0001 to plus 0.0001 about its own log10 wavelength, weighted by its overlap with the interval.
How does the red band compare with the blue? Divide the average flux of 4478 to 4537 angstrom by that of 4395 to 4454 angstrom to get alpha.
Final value 1.29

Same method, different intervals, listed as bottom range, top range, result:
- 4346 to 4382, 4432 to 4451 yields 1.12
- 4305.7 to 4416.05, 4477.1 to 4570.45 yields 1.51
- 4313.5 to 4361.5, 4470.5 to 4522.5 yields 1.49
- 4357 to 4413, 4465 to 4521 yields 1.46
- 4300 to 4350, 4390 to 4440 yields 1.17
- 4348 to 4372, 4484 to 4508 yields 1.34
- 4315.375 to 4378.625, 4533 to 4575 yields 1.49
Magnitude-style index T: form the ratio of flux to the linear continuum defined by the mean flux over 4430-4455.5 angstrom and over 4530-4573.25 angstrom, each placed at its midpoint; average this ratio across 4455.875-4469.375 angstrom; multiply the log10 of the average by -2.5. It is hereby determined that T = 0.182 mag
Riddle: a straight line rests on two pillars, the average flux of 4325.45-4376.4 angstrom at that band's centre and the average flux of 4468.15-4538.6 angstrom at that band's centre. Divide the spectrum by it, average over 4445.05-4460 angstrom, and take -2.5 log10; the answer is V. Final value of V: 0.17 mag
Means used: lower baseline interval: 26.6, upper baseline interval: 36.2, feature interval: 28.2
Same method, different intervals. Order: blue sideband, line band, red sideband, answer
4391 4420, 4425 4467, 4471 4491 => 0.14 mag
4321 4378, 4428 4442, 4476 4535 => 0.17 mag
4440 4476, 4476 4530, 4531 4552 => -0.15 mag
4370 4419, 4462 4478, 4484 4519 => 0.01 mag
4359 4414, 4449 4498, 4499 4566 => 0.01 mag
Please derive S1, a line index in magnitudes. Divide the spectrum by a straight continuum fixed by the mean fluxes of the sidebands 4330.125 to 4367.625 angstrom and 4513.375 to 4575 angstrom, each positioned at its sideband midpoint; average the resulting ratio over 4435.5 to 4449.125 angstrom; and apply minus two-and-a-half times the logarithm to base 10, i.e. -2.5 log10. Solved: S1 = 0.09 mag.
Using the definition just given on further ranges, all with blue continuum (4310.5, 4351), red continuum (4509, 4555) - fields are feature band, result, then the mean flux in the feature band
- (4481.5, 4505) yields -0.06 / 36.1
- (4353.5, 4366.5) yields -0.02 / 27.2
